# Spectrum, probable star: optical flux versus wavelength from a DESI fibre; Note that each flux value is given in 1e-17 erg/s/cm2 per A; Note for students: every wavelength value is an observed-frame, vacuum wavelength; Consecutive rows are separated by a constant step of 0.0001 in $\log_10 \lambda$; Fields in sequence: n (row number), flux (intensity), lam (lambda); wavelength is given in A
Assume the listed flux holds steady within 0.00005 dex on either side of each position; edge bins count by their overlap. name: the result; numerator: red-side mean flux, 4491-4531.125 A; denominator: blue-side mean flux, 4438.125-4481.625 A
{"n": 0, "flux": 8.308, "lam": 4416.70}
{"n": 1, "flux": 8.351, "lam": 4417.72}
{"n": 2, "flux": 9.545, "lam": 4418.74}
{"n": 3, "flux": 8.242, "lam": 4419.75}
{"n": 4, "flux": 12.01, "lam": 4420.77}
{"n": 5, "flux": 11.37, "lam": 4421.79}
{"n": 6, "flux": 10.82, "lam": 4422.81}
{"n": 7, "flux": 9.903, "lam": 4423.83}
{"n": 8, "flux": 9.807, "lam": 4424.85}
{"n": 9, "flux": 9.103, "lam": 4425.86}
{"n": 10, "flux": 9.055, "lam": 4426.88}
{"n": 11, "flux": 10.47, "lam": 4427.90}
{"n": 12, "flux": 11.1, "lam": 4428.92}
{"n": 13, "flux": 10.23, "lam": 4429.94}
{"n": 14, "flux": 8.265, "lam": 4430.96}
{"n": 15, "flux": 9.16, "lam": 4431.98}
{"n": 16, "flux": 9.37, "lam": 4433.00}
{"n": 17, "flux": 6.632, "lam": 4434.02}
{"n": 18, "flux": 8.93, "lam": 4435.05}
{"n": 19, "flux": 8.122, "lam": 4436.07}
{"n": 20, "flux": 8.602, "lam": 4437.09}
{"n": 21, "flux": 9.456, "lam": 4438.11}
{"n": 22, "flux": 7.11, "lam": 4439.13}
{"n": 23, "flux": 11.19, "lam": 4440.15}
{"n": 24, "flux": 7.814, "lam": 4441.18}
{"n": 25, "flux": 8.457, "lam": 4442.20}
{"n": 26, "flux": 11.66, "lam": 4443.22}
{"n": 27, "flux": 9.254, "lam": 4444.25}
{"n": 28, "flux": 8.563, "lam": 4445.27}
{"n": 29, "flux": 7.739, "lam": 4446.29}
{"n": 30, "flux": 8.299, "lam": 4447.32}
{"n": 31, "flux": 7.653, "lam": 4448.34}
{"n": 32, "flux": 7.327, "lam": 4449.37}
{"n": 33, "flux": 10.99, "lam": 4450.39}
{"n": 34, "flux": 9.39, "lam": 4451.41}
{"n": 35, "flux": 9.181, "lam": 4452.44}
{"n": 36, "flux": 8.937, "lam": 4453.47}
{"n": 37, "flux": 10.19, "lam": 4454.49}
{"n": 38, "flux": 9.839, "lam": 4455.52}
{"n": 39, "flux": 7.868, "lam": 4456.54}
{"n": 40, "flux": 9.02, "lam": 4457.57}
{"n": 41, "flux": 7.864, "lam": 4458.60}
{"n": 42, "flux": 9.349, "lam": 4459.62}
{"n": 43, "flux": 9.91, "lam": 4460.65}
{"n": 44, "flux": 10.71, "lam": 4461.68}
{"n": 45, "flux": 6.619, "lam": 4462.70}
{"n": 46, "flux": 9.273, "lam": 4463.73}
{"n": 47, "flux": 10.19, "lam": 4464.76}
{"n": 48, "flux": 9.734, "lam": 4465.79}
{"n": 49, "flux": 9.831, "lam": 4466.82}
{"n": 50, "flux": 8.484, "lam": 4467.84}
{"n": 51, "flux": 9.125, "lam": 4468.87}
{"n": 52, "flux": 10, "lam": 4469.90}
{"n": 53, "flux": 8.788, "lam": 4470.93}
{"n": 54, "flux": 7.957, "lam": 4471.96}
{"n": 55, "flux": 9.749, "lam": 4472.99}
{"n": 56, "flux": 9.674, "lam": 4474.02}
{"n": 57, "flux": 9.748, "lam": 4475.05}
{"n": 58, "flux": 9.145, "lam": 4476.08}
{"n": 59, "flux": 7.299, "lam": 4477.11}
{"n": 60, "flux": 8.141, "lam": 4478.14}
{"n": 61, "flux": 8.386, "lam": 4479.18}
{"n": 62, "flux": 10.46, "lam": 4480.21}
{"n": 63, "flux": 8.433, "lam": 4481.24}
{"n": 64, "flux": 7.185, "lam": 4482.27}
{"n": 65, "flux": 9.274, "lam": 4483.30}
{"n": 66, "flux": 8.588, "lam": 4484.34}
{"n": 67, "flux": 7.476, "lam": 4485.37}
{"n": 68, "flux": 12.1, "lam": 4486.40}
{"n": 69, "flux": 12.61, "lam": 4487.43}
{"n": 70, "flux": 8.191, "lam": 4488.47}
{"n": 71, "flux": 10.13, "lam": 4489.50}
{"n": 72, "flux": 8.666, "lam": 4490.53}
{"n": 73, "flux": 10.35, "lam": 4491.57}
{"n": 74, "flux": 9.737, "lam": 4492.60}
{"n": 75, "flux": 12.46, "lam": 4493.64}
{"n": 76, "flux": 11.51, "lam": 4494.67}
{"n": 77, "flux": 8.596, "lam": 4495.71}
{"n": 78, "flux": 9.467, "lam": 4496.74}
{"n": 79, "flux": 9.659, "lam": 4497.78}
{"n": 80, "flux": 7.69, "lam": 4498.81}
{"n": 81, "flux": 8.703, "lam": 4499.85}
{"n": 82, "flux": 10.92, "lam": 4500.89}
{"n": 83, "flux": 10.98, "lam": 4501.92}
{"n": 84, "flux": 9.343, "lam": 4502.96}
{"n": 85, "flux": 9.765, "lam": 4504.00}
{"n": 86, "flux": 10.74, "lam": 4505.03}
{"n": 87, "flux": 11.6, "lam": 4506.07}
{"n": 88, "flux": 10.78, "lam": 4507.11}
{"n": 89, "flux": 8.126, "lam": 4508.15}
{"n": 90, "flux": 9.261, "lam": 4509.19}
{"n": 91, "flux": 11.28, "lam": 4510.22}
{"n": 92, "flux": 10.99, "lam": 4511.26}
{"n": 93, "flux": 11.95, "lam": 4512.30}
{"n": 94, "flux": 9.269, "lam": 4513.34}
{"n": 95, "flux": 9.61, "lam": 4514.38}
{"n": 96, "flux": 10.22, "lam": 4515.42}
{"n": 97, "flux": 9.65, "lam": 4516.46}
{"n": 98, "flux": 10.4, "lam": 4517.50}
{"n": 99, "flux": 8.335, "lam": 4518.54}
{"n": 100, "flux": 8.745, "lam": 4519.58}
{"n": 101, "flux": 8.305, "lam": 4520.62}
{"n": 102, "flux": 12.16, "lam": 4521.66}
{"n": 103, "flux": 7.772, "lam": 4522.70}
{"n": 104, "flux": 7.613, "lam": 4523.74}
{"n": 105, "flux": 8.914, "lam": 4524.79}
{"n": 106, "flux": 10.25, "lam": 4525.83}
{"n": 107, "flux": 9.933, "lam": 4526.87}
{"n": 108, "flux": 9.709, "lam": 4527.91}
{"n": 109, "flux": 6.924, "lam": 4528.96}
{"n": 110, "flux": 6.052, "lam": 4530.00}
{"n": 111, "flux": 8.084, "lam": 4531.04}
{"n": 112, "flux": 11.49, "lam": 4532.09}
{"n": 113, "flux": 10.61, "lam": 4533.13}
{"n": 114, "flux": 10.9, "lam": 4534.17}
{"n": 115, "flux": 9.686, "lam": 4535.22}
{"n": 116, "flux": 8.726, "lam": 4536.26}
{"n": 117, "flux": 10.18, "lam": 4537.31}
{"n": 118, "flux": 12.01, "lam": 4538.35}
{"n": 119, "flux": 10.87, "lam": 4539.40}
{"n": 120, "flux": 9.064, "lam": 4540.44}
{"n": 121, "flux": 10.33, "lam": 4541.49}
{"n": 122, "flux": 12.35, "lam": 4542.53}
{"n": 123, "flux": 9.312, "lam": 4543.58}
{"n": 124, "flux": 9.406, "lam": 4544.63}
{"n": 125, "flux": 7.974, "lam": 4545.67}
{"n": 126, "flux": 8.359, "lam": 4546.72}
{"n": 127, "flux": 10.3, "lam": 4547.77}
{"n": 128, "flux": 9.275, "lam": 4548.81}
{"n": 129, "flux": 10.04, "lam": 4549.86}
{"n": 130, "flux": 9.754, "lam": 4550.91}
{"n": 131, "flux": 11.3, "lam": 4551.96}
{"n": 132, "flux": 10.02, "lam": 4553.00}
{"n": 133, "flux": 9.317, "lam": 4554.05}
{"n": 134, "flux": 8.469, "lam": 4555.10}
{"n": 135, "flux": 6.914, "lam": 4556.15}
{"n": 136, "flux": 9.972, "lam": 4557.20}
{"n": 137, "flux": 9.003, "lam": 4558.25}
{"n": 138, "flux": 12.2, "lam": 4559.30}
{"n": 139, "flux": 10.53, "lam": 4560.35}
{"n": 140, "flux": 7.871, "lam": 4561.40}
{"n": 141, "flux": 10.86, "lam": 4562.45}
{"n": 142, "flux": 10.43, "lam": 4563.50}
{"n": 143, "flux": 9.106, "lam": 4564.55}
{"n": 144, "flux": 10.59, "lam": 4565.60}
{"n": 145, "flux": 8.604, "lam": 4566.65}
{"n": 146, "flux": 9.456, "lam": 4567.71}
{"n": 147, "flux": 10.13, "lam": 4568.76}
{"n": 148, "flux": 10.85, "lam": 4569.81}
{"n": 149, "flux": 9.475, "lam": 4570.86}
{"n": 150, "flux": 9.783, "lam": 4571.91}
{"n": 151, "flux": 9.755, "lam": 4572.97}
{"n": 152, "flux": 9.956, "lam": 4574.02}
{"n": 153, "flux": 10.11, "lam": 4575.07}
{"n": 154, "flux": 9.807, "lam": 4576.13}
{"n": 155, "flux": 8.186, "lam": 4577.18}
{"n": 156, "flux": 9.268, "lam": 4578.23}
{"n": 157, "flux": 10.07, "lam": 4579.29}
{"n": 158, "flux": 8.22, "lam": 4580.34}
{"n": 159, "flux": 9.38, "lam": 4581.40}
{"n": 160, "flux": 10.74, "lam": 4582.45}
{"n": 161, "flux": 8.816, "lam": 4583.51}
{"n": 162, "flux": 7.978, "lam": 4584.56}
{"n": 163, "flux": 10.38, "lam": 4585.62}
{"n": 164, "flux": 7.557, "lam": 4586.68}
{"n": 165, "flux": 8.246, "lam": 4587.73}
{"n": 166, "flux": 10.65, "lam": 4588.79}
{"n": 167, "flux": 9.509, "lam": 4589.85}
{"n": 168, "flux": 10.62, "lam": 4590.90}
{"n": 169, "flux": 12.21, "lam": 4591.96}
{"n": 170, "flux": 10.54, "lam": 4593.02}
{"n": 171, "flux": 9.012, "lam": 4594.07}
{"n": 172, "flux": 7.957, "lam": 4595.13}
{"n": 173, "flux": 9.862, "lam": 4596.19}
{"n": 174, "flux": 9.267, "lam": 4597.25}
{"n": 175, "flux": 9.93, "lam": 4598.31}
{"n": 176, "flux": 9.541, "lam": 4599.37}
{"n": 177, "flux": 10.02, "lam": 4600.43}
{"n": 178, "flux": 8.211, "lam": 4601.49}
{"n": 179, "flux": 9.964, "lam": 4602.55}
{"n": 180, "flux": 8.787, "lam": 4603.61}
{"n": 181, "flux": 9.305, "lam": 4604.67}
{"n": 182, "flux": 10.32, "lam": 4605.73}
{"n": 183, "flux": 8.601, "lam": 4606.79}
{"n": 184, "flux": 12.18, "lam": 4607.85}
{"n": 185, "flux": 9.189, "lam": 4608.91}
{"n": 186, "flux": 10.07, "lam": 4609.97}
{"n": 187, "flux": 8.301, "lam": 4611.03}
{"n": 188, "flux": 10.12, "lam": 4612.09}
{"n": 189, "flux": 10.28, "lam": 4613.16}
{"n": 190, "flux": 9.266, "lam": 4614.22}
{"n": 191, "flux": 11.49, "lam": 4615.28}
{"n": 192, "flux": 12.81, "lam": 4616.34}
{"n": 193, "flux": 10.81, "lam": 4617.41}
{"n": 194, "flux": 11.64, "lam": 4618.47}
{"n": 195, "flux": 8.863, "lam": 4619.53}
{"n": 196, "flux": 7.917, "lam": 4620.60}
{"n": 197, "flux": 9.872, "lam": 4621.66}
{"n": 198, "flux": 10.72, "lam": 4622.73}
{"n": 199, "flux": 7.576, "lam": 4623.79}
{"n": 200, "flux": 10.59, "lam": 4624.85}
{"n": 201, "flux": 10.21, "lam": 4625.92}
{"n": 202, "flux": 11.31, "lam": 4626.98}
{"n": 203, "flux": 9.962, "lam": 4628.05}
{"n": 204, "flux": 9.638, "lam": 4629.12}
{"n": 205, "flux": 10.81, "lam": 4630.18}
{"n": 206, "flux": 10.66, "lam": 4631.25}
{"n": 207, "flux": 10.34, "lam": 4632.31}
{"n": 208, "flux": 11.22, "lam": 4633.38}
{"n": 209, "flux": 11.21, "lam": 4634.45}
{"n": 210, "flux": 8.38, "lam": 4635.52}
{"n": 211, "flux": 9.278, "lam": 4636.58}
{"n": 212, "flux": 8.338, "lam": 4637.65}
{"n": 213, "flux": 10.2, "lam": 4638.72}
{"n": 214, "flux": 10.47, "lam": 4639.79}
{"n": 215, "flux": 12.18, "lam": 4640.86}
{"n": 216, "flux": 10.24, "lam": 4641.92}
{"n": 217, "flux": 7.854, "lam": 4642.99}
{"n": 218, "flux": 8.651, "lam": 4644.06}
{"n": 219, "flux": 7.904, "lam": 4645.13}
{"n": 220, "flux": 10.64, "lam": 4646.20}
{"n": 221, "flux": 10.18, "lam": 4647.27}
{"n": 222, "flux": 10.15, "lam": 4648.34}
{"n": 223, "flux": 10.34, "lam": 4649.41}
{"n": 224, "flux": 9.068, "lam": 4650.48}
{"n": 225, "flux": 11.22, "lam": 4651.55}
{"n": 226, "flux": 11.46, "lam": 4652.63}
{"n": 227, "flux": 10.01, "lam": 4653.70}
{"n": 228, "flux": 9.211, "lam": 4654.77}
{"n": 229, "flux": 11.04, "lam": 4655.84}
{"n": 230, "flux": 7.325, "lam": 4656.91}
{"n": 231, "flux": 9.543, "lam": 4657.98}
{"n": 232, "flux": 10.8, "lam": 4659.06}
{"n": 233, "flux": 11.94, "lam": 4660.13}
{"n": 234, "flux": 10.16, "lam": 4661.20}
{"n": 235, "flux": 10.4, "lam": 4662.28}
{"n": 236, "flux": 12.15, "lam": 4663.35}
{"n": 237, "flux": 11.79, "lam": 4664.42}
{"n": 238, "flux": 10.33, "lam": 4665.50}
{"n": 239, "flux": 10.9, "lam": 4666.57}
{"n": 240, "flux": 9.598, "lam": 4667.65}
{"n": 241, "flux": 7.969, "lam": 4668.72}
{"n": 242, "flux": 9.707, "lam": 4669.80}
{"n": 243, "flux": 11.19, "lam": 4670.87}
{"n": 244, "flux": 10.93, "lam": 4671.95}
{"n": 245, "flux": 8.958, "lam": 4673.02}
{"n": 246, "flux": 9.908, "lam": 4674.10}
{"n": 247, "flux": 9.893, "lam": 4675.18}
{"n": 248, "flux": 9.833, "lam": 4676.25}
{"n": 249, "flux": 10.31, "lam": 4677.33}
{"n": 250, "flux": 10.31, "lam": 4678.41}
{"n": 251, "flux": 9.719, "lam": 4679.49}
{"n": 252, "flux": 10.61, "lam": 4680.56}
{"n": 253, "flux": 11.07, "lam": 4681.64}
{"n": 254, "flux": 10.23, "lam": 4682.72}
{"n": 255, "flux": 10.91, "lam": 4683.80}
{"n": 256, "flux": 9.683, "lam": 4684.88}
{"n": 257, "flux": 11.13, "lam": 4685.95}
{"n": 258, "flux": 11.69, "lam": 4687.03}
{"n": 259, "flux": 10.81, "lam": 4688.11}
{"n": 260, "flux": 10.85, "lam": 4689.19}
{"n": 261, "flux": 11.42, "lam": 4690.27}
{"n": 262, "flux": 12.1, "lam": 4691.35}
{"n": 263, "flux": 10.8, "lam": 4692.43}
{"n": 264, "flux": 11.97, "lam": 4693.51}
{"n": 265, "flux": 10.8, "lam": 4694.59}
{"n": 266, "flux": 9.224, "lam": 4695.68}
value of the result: 1.1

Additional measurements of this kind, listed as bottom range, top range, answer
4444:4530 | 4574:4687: 1.06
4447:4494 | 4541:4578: 1.05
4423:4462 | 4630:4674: 1.11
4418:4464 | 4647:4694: 1.14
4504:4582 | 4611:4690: 1.05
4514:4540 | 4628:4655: 1.05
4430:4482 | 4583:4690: 1.12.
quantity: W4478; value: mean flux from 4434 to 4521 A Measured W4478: 9.36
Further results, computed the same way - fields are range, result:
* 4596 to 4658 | 9.91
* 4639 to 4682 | 10.1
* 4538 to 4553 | 10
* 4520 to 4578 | 9.62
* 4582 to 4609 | 9.59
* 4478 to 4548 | 9.67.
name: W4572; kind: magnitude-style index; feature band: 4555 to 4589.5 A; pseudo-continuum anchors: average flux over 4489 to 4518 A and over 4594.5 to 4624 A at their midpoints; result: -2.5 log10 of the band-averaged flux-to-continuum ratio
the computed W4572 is 0.041 mag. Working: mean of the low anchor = 10.1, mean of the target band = 9.51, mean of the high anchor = 9.77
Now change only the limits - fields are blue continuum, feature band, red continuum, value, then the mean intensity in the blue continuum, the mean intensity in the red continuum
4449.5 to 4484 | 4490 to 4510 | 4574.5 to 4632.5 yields -0.08 mag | 9.09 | 9.77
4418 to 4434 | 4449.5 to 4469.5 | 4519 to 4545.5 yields 0.05 mag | 9.78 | 9.55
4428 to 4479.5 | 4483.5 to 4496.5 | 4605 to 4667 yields -0.09 mag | 9.02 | 10.1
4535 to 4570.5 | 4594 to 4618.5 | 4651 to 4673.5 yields 0.02 mag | 9.8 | 10.3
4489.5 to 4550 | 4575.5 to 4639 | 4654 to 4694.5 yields 0.04 mag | 9.75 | 10.5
